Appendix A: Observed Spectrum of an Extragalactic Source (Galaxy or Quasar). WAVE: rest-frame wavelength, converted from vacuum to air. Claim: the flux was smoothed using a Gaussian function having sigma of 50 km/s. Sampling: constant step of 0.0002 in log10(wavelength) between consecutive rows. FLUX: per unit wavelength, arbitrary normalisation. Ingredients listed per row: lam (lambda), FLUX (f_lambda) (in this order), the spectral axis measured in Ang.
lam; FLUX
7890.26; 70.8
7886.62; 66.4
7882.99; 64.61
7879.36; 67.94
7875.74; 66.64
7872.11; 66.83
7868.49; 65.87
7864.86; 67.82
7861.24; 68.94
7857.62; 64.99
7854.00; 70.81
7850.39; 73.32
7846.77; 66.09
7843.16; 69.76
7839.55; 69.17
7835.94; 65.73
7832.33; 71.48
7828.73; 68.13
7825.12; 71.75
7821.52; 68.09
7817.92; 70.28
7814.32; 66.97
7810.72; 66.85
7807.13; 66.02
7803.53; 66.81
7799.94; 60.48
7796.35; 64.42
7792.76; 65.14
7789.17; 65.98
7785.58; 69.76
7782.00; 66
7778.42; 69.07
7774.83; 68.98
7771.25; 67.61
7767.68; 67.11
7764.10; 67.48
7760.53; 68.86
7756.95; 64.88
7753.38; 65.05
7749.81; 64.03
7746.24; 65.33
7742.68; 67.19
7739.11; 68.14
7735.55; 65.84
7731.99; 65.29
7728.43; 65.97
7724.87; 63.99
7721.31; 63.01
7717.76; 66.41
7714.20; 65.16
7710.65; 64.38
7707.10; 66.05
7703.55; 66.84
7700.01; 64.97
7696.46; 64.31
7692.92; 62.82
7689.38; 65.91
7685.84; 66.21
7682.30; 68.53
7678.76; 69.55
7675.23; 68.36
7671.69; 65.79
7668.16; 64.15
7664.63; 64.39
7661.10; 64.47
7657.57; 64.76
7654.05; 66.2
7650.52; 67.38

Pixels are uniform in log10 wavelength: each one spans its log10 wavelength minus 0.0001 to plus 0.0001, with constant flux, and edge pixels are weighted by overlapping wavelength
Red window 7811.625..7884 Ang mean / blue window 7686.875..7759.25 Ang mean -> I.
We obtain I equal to 1.0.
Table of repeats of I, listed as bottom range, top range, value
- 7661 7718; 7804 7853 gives 1.04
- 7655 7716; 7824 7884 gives 1.04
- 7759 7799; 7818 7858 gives 1.03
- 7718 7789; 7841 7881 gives 1.02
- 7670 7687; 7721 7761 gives 0.97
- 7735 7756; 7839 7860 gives 1.05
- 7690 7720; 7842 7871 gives 1.05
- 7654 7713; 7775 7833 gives 1.02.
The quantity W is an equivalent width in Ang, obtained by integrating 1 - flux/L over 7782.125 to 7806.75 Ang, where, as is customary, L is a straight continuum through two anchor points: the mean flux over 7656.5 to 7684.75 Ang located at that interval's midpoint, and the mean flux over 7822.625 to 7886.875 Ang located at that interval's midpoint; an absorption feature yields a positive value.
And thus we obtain 0.7 Ang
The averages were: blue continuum 66.3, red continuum 68.2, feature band 65.5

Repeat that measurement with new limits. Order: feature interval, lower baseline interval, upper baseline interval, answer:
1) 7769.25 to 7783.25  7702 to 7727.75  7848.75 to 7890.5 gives -0.4 Ang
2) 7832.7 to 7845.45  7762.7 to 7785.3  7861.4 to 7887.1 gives -0.3 Ang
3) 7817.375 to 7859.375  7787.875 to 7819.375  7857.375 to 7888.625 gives -1.8 Ang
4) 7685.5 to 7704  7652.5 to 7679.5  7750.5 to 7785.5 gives 0.4 Ang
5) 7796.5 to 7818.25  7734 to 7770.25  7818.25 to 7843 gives 0.8 Ang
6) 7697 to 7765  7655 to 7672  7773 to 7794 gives 0.6 Ang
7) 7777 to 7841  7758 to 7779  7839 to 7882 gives 0.7 Ang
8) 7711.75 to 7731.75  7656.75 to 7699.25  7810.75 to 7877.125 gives 0.5 Ang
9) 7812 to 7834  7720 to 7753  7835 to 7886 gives -0.8 Ang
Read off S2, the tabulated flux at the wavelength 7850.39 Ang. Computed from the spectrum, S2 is 73.32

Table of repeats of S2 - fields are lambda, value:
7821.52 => 68.09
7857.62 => 64.99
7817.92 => 70.28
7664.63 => 64.39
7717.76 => 66.41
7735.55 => 65.84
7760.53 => 68.86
